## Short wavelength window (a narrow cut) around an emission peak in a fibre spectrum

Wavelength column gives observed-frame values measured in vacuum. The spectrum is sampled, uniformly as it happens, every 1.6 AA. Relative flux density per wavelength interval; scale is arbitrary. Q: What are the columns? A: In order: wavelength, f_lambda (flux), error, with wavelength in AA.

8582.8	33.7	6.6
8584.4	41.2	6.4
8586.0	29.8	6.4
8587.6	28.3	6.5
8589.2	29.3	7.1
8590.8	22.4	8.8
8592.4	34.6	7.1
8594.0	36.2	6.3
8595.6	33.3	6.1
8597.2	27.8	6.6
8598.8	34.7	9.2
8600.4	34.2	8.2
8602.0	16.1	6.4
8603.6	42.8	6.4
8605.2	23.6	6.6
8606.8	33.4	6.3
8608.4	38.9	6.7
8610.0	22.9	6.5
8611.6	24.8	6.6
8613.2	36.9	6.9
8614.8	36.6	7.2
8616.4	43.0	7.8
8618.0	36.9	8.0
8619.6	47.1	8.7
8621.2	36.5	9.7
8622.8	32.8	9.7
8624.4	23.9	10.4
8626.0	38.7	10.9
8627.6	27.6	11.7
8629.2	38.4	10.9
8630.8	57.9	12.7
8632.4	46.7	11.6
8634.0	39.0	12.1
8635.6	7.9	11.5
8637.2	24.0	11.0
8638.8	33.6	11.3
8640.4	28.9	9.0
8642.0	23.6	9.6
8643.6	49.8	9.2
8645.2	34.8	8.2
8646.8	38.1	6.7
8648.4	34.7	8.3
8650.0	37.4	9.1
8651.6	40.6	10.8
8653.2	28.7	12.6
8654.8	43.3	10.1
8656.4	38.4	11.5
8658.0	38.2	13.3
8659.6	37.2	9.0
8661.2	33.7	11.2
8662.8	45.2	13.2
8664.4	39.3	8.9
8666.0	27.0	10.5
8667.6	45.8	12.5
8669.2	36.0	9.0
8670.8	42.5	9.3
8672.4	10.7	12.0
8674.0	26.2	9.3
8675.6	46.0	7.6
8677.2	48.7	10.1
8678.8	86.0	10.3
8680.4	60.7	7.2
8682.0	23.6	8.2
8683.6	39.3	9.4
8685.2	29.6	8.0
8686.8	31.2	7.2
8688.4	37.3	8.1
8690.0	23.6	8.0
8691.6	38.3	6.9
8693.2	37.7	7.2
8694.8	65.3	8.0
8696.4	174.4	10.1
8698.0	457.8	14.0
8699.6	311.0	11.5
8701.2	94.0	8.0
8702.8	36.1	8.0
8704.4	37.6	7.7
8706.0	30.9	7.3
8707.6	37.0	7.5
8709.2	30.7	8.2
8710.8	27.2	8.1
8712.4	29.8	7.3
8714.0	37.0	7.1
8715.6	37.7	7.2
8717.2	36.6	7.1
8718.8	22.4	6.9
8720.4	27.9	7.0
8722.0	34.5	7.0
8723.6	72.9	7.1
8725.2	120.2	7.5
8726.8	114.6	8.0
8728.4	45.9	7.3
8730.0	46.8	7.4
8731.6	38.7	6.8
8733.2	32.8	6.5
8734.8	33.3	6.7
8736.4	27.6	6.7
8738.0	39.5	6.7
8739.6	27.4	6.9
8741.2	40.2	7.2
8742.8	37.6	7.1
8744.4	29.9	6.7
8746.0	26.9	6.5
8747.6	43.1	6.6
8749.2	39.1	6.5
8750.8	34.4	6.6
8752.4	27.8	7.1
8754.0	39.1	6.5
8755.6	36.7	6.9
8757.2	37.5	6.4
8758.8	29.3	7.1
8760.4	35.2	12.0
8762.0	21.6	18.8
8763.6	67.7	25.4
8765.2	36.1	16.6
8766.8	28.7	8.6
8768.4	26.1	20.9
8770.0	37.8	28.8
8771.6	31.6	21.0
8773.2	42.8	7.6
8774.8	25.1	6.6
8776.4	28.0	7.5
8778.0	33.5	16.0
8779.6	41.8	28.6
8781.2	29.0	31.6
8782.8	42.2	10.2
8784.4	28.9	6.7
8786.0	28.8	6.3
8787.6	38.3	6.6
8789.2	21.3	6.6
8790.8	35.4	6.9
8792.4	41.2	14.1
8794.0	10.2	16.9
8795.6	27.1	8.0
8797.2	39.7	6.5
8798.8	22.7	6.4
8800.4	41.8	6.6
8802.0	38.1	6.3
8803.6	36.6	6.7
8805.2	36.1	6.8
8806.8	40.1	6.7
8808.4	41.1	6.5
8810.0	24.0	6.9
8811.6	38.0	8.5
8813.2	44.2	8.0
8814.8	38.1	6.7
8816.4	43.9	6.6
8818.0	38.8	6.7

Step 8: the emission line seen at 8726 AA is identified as [N II] 6583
